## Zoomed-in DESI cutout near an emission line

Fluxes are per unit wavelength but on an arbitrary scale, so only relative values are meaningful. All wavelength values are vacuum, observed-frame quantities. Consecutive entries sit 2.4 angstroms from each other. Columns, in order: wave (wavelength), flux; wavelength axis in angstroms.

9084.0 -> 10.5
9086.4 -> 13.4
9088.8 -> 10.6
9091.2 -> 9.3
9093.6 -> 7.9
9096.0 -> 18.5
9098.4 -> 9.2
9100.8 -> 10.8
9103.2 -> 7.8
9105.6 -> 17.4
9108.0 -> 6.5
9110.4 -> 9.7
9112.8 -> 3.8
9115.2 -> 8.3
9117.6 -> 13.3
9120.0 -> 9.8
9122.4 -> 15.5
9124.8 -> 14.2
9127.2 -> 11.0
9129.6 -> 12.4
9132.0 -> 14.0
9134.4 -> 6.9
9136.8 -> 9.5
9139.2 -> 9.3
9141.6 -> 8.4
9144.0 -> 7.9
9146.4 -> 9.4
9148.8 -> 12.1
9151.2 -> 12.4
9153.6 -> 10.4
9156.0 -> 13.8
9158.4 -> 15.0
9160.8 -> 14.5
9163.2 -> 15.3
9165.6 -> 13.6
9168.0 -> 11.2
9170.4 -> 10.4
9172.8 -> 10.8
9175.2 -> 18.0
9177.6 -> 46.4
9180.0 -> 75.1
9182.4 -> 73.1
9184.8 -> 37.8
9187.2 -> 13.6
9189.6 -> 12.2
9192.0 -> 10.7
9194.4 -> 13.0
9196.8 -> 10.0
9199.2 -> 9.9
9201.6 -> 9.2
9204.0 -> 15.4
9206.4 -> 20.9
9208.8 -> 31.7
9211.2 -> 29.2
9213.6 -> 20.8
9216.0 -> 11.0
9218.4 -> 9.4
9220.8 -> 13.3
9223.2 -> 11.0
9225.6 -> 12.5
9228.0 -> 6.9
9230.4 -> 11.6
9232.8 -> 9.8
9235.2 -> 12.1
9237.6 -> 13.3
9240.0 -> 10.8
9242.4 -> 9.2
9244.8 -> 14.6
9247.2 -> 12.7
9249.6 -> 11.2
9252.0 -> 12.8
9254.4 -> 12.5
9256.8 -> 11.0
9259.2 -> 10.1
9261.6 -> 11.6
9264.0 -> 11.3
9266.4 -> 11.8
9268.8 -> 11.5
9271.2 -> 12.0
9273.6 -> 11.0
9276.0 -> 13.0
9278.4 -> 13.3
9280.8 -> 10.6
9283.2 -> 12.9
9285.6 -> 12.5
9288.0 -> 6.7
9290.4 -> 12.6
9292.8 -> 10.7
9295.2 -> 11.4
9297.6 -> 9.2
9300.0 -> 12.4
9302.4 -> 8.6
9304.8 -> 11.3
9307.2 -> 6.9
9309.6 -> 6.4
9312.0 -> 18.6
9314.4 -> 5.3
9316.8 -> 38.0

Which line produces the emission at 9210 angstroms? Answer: [N II]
